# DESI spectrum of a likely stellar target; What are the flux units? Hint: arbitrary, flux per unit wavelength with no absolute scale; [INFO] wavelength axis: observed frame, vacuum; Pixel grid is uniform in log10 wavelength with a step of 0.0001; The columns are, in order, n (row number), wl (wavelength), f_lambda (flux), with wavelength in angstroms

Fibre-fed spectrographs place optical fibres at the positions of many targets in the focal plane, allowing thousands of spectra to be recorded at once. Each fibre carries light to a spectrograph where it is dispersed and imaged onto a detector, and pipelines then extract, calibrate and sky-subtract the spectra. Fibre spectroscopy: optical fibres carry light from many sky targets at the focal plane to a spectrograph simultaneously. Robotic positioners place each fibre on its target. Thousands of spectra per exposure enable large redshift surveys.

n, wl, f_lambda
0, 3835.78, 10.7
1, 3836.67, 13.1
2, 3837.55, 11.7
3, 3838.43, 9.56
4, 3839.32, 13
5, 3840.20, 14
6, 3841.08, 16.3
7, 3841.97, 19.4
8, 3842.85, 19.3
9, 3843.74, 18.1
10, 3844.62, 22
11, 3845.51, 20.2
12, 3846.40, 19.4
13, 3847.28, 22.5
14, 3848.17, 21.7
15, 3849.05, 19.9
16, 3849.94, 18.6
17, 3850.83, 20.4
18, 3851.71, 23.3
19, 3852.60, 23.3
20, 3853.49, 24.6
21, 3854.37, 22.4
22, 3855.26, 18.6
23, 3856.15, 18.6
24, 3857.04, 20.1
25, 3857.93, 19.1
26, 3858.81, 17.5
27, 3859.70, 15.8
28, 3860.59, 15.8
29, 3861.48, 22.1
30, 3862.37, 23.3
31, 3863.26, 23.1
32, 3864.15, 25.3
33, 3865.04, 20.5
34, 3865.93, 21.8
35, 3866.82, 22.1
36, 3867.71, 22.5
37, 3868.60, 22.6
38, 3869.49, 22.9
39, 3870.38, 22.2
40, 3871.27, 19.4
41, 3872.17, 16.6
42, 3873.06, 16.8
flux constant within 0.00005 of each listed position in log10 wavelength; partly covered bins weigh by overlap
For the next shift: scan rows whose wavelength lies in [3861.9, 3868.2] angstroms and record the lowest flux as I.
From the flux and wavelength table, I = 20.5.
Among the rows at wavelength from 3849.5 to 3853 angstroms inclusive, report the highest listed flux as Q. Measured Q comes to 23.3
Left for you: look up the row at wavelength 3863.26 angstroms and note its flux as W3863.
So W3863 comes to 23.1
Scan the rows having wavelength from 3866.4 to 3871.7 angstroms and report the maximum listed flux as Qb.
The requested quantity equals 22.9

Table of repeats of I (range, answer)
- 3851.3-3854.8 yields 22.4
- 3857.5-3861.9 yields 15.8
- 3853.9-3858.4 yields 18.6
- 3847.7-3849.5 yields 19.9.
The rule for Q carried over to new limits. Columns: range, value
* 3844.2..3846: 22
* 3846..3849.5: 22.5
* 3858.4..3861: 17.5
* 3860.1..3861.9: 22.1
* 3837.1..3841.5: 16.3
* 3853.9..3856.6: 22.4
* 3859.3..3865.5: 25.3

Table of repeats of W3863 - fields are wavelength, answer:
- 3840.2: 14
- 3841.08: 16.3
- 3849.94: 18.6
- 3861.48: 22.1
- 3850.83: 20.4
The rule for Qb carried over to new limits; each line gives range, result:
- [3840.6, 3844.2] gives 19.4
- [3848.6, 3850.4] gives 19.9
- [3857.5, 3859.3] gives 19.1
